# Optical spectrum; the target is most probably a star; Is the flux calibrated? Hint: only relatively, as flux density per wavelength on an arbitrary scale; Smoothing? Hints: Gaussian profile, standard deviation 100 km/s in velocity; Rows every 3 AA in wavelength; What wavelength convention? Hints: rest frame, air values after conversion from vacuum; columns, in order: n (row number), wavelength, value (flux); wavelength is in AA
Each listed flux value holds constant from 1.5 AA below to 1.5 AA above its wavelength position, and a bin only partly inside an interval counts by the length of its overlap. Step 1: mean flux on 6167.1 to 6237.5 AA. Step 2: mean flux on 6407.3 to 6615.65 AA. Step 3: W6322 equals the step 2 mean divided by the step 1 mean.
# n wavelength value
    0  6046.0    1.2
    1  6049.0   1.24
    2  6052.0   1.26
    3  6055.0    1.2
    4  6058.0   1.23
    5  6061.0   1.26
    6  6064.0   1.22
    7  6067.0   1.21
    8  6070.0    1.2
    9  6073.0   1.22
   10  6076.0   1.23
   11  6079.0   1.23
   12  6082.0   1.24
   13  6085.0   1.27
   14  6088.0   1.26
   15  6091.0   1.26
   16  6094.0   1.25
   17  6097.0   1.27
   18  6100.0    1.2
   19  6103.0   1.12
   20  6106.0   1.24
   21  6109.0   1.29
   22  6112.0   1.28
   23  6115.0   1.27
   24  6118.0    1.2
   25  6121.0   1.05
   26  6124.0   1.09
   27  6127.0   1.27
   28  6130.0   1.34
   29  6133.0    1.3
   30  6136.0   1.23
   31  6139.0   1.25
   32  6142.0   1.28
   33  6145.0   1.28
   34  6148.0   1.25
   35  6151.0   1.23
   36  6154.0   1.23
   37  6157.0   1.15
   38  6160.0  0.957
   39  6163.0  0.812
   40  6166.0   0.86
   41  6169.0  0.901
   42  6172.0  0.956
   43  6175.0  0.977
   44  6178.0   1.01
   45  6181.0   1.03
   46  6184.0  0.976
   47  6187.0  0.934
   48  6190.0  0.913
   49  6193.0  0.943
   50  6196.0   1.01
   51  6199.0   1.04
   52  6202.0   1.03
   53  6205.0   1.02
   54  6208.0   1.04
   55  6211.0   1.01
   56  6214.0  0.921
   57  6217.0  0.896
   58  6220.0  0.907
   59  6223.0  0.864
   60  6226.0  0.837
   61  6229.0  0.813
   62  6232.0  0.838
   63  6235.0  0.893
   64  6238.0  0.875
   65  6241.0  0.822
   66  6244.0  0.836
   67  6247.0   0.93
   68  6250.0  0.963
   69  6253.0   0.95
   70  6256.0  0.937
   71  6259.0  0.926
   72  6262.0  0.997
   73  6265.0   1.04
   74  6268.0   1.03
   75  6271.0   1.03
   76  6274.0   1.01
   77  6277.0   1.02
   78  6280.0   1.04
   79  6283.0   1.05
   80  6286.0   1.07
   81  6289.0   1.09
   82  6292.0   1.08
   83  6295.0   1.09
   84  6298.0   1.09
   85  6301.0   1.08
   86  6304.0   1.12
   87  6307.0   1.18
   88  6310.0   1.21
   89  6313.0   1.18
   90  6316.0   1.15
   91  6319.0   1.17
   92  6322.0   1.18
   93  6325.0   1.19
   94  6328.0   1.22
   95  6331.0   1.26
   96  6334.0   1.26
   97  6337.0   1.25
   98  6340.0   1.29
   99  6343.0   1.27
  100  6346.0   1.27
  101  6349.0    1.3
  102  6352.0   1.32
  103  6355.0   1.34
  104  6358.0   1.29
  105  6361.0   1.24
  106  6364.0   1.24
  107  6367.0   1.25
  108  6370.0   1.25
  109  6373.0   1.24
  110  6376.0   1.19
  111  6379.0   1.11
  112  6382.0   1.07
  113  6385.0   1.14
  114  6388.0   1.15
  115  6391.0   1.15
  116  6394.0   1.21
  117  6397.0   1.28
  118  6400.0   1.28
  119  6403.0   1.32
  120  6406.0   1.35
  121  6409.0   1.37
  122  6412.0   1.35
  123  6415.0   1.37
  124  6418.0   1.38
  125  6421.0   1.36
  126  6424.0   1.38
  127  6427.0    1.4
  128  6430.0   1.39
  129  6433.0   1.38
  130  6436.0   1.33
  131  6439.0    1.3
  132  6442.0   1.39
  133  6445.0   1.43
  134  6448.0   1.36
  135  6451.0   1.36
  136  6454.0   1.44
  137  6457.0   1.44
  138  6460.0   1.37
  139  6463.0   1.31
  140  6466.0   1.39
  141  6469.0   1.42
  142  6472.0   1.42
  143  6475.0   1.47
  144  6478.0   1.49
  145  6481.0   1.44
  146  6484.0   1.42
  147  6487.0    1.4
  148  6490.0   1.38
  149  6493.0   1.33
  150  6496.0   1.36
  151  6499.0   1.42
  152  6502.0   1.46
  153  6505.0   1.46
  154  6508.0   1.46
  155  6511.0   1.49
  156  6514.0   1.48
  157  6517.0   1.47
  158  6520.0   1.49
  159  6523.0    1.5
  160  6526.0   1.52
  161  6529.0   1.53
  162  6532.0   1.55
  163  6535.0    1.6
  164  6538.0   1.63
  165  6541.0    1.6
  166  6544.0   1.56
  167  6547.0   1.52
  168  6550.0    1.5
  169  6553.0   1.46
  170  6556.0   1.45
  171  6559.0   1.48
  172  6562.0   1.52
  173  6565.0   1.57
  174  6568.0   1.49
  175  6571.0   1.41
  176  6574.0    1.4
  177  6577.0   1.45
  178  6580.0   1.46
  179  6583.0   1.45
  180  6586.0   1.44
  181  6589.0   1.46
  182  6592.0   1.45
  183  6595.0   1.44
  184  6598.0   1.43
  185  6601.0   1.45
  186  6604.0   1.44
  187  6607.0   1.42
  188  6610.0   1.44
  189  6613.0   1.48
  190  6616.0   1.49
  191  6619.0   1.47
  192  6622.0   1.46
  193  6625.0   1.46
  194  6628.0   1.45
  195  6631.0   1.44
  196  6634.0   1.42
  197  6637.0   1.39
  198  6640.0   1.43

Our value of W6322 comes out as 1.53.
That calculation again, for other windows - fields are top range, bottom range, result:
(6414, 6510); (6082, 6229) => 1.27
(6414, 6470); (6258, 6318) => 1.28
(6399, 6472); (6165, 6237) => 1.45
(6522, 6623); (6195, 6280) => 1.57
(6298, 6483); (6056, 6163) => 1.06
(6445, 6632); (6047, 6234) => 1.31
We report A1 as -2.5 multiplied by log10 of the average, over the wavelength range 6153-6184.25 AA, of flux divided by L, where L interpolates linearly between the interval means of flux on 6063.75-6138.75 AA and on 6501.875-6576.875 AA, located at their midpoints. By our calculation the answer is 0.28 mag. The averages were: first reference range 1.23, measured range 0.984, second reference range 1.5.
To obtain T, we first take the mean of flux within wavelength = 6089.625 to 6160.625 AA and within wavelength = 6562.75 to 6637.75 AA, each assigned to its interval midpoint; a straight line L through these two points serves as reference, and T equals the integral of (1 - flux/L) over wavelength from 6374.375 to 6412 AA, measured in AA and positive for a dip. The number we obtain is 3.6 AA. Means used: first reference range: 1.22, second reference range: 1.45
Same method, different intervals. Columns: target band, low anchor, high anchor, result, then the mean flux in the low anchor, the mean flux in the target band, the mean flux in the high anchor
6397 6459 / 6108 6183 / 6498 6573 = 1.6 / 1.14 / 1.37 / 1.5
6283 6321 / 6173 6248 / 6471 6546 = -0.7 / 0.935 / 1.12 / 1.48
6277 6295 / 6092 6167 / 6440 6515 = 3.2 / 1.19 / 1.06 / 1.41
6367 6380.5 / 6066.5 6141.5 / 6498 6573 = 1.9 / 1.23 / 1.2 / 1.5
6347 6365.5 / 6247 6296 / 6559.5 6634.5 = -2.6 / 1.02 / 1.29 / 1.46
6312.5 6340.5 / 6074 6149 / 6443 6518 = 2.7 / 1.24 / 1.21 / 1.42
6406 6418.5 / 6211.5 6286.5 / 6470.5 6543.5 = -0.8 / 0.939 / 1.36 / 1.47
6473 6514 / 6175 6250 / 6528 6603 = -1.6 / 0.934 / 1.43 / 1.49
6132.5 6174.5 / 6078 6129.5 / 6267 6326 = 2.9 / 1.23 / 1.11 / 1.1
